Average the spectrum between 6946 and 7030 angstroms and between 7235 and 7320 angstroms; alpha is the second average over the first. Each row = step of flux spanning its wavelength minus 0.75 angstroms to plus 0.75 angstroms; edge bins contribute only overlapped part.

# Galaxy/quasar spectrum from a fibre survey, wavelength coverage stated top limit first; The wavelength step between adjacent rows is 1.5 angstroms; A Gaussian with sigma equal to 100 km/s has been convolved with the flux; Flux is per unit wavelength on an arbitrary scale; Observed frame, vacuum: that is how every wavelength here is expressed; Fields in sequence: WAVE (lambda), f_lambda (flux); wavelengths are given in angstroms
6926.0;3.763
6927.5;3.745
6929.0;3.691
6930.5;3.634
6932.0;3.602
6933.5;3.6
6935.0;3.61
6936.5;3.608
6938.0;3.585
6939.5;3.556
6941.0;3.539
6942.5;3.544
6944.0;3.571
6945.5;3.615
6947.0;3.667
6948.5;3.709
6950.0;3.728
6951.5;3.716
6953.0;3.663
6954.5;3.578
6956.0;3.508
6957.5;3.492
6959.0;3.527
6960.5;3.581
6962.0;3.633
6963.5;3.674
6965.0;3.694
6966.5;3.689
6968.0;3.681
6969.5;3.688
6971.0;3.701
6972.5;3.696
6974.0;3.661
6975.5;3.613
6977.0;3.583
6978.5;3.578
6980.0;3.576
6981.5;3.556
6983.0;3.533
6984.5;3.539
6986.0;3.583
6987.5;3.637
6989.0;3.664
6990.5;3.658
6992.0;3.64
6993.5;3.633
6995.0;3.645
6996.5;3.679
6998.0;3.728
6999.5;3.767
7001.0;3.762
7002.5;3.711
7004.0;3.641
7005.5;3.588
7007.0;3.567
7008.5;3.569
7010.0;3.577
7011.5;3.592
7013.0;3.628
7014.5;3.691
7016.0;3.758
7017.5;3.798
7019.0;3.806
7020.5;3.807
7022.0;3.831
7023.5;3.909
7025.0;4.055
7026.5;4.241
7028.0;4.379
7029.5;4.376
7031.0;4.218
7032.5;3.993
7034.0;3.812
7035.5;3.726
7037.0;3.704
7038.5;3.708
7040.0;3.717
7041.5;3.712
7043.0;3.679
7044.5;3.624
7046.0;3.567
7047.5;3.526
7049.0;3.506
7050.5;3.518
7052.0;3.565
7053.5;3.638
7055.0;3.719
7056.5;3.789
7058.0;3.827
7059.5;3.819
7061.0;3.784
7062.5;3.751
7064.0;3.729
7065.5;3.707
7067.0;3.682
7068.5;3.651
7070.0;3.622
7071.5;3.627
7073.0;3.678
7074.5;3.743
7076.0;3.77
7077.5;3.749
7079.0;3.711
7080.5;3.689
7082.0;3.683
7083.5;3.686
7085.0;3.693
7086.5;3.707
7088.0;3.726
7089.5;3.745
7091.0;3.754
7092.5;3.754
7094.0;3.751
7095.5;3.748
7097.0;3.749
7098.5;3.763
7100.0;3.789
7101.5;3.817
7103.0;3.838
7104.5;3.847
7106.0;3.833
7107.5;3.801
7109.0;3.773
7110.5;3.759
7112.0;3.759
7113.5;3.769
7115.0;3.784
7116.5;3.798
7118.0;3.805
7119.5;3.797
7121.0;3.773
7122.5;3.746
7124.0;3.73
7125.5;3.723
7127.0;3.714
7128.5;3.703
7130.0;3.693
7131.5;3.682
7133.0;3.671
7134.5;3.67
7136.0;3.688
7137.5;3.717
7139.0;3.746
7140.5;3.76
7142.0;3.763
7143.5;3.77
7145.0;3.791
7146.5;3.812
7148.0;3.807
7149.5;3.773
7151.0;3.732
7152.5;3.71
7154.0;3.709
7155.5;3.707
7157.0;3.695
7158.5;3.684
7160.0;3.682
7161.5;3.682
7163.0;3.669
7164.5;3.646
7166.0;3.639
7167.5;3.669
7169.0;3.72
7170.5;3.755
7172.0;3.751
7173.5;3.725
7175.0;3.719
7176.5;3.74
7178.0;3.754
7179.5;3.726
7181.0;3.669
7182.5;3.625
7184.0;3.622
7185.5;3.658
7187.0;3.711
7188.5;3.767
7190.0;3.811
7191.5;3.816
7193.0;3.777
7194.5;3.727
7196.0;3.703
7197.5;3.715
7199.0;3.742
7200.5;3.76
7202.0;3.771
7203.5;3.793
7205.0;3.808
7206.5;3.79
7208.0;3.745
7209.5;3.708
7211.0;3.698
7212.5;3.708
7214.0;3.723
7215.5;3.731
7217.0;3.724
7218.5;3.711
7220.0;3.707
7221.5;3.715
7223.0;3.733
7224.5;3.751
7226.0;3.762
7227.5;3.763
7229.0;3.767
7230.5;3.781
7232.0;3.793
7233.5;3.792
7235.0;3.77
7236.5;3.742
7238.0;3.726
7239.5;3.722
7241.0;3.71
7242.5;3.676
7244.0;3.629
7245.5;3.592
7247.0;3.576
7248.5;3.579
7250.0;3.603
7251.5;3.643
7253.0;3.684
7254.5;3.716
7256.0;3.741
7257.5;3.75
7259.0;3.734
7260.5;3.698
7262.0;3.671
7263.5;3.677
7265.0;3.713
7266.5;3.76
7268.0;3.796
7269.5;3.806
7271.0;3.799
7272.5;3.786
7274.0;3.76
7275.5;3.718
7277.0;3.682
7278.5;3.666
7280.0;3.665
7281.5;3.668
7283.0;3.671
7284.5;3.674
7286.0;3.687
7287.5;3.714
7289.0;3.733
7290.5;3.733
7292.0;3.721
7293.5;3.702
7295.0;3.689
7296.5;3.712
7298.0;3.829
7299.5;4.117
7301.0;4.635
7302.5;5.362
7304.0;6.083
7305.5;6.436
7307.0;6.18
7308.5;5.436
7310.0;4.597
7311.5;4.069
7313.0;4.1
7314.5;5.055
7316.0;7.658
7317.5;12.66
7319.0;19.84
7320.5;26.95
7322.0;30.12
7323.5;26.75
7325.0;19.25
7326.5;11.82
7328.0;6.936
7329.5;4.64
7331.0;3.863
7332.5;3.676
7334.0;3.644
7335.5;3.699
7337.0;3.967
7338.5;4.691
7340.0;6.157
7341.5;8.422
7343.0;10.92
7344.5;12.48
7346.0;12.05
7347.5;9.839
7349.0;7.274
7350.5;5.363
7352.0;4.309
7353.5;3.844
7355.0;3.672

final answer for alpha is 1.2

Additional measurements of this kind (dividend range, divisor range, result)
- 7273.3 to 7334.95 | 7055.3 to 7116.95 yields 1.93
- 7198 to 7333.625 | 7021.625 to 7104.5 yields 1.41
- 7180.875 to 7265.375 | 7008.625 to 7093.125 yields 0.99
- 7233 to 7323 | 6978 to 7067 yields 1.43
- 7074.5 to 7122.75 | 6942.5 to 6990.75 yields 1.04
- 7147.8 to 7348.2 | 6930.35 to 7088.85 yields 1.38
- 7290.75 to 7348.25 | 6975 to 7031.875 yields 2.27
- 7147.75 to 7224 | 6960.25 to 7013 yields 1.02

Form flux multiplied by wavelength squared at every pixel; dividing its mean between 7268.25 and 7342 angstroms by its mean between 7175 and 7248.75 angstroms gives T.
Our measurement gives 1.88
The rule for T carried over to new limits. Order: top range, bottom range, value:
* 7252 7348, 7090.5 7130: 1.84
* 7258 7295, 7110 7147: 1.03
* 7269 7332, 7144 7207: 2.00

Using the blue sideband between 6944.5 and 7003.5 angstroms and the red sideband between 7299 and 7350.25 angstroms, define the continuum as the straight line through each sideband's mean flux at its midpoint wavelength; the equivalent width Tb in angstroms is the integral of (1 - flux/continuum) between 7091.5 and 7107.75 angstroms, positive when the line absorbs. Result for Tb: 5.3 angstroms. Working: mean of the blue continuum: 3.64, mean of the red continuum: 9.2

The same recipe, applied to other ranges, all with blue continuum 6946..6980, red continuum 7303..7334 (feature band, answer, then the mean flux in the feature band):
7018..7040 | 4.3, 3.96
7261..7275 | 8.5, 3.75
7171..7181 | 5.2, 3.73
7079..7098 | 7.4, 3.72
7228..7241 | 7.5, 3.76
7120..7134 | 6.4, 3.72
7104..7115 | 4.6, 3.79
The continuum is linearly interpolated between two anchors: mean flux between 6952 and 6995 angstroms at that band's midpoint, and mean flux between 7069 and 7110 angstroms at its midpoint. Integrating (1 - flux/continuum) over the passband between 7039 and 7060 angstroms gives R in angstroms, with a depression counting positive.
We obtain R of 0.2 angstroms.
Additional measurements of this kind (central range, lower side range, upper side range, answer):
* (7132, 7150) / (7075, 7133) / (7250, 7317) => 0.44 angstroms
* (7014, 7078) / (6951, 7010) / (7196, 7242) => -2.07 angstroms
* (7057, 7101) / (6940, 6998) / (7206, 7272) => -0.79 angstroms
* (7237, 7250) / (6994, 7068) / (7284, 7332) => 6.41 angstroms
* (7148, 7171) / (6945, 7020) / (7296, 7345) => 9.63 angstroms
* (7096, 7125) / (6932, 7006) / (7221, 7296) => -0.91 angstroms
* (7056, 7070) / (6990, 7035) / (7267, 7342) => 1.86 angstroms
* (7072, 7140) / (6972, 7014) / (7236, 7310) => 0.34 angstroms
